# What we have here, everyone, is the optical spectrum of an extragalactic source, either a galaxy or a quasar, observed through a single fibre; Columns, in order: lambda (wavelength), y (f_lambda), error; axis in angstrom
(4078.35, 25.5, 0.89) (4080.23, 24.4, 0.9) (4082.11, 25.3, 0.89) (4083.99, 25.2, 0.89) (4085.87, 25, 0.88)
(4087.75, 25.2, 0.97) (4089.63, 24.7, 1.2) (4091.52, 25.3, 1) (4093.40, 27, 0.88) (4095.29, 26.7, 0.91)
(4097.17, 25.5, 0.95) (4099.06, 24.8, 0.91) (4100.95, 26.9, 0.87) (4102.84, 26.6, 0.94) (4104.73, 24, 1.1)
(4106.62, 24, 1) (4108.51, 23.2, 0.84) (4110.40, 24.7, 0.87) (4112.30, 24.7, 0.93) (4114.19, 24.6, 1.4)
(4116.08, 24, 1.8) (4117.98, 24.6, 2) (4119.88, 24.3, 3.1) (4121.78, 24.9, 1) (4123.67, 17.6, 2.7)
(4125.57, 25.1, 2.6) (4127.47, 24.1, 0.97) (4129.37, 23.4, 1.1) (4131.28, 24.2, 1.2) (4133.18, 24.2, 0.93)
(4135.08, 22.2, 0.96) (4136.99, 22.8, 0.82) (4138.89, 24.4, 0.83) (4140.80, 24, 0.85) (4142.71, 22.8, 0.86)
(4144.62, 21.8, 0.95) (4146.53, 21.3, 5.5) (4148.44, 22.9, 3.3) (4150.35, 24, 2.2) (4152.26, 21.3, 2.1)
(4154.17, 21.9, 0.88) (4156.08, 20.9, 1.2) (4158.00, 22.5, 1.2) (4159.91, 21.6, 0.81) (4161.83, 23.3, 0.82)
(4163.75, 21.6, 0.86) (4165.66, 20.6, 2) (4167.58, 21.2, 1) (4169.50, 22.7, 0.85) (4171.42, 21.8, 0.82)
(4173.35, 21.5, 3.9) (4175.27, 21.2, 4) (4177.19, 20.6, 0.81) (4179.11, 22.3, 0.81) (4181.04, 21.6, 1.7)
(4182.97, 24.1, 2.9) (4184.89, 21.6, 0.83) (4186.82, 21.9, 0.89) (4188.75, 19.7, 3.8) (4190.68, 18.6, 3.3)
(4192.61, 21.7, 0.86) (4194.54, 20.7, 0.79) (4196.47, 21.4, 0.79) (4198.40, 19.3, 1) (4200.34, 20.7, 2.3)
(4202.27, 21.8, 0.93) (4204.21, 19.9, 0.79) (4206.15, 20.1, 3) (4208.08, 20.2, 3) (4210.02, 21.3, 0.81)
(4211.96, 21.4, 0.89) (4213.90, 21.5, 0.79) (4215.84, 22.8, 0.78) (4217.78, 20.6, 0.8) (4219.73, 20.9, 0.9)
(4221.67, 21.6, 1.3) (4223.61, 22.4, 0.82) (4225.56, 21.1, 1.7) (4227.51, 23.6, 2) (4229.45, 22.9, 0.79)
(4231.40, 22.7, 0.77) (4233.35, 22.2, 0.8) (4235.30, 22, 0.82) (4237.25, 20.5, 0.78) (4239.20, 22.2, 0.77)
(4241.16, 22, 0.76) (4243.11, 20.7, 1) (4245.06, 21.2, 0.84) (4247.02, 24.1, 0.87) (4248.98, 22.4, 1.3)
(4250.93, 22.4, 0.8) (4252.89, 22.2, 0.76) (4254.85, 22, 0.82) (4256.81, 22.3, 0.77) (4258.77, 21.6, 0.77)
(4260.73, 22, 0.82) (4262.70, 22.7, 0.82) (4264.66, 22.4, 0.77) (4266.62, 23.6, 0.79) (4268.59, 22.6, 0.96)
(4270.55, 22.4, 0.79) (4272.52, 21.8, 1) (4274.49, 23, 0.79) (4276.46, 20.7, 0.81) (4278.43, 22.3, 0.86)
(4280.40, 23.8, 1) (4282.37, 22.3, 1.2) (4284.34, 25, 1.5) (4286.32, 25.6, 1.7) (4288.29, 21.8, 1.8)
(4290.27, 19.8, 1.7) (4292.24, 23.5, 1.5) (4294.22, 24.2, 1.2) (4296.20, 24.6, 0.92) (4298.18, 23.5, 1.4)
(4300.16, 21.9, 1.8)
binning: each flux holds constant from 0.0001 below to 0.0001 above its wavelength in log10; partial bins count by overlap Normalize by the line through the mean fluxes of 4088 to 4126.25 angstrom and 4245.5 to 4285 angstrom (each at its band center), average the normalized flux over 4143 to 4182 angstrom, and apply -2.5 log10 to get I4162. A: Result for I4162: 0.10 mag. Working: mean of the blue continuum 24.7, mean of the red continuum 22.5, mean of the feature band 21.8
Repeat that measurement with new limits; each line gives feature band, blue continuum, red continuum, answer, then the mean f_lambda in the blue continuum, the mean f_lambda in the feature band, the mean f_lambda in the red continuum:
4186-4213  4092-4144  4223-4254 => 0.11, 24.3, 20.6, 22.2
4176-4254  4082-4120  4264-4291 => 0.10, 25.1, 21.5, 22.7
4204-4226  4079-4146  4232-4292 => 0.09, 24.3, 21.2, 22.3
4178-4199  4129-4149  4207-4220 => 0.03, 23.1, 21.2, 21.3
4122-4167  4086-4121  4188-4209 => 0.02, 25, 22.6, 20.4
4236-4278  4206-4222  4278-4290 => 0.02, 21.2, 22.1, 23.3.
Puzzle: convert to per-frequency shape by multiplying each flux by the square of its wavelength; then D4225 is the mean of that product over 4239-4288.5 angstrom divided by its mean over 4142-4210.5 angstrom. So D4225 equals 1.09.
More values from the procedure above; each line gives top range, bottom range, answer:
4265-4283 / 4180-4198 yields 1.11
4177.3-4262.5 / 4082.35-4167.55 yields 0.95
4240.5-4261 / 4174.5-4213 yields 1.08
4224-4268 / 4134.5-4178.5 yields 1.05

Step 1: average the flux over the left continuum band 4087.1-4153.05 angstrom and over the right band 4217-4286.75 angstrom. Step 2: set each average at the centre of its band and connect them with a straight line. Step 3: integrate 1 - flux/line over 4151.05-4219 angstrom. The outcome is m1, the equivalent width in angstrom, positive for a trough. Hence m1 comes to 5.5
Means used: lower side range 24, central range 21.3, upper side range 22.3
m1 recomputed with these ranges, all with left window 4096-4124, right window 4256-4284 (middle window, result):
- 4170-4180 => 0.90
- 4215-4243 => 1.28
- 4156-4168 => 1.04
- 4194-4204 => 1.13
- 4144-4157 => 1.05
